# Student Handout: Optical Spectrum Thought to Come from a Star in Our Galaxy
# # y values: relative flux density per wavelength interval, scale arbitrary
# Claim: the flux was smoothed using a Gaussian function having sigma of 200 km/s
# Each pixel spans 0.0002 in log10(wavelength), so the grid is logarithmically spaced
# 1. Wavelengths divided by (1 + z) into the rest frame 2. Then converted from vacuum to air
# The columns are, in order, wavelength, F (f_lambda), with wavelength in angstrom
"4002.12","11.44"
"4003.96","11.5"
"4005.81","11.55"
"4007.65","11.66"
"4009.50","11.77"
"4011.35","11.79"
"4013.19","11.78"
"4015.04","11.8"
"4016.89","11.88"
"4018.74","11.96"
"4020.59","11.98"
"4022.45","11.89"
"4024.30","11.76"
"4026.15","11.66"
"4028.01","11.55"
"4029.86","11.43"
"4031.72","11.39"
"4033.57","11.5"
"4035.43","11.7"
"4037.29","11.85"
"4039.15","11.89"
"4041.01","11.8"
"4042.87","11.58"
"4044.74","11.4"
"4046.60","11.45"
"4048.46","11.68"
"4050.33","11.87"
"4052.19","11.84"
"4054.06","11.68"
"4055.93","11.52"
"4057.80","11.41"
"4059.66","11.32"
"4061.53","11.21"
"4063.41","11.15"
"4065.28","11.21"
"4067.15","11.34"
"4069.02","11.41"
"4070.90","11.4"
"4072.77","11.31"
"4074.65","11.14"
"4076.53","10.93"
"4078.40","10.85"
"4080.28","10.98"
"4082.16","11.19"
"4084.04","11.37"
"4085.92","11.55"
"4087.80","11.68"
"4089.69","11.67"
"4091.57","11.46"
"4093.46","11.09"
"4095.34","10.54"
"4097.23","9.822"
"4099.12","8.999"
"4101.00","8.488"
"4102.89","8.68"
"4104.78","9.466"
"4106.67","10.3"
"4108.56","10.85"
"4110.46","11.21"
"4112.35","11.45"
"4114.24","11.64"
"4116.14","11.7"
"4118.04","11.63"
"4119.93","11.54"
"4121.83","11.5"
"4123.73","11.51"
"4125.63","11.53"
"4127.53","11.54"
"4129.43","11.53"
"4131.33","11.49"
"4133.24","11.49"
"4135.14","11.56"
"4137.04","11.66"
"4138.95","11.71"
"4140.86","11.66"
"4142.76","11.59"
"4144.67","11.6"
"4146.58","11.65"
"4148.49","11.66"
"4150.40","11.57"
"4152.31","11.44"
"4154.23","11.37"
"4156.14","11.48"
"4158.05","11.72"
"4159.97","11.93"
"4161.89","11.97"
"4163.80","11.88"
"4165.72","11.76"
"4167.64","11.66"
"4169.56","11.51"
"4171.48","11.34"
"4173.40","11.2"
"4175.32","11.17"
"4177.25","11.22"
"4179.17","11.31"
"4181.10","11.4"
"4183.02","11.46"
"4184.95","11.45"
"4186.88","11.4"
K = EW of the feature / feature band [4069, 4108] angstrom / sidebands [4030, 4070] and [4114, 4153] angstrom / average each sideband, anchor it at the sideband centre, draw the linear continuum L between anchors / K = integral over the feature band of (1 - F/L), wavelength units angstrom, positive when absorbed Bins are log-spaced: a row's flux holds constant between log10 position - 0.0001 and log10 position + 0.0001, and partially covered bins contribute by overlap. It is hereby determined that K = 3.0 angstrom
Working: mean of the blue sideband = 11.5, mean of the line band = 10.7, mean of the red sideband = 11.6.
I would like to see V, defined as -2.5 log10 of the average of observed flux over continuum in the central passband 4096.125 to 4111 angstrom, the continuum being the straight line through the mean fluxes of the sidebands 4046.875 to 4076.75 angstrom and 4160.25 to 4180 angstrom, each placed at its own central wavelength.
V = 0.18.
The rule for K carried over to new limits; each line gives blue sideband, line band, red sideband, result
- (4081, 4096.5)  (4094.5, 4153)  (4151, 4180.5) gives 1.7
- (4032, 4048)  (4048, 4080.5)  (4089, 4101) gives -0.7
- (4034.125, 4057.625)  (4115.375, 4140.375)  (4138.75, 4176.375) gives 0.1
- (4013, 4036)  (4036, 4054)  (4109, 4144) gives 0.0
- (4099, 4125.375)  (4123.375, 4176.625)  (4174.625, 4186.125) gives -2.5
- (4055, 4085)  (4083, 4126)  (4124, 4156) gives 2.1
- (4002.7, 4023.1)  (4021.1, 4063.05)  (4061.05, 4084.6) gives -0.4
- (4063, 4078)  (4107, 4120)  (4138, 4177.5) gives 0.0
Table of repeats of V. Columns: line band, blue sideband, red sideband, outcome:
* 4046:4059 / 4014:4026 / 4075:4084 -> -0.02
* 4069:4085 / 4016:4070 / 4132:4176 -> 0.04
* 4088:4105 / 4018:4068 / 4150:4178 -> 0.15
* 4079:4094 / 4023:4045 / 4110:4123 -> 0.02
